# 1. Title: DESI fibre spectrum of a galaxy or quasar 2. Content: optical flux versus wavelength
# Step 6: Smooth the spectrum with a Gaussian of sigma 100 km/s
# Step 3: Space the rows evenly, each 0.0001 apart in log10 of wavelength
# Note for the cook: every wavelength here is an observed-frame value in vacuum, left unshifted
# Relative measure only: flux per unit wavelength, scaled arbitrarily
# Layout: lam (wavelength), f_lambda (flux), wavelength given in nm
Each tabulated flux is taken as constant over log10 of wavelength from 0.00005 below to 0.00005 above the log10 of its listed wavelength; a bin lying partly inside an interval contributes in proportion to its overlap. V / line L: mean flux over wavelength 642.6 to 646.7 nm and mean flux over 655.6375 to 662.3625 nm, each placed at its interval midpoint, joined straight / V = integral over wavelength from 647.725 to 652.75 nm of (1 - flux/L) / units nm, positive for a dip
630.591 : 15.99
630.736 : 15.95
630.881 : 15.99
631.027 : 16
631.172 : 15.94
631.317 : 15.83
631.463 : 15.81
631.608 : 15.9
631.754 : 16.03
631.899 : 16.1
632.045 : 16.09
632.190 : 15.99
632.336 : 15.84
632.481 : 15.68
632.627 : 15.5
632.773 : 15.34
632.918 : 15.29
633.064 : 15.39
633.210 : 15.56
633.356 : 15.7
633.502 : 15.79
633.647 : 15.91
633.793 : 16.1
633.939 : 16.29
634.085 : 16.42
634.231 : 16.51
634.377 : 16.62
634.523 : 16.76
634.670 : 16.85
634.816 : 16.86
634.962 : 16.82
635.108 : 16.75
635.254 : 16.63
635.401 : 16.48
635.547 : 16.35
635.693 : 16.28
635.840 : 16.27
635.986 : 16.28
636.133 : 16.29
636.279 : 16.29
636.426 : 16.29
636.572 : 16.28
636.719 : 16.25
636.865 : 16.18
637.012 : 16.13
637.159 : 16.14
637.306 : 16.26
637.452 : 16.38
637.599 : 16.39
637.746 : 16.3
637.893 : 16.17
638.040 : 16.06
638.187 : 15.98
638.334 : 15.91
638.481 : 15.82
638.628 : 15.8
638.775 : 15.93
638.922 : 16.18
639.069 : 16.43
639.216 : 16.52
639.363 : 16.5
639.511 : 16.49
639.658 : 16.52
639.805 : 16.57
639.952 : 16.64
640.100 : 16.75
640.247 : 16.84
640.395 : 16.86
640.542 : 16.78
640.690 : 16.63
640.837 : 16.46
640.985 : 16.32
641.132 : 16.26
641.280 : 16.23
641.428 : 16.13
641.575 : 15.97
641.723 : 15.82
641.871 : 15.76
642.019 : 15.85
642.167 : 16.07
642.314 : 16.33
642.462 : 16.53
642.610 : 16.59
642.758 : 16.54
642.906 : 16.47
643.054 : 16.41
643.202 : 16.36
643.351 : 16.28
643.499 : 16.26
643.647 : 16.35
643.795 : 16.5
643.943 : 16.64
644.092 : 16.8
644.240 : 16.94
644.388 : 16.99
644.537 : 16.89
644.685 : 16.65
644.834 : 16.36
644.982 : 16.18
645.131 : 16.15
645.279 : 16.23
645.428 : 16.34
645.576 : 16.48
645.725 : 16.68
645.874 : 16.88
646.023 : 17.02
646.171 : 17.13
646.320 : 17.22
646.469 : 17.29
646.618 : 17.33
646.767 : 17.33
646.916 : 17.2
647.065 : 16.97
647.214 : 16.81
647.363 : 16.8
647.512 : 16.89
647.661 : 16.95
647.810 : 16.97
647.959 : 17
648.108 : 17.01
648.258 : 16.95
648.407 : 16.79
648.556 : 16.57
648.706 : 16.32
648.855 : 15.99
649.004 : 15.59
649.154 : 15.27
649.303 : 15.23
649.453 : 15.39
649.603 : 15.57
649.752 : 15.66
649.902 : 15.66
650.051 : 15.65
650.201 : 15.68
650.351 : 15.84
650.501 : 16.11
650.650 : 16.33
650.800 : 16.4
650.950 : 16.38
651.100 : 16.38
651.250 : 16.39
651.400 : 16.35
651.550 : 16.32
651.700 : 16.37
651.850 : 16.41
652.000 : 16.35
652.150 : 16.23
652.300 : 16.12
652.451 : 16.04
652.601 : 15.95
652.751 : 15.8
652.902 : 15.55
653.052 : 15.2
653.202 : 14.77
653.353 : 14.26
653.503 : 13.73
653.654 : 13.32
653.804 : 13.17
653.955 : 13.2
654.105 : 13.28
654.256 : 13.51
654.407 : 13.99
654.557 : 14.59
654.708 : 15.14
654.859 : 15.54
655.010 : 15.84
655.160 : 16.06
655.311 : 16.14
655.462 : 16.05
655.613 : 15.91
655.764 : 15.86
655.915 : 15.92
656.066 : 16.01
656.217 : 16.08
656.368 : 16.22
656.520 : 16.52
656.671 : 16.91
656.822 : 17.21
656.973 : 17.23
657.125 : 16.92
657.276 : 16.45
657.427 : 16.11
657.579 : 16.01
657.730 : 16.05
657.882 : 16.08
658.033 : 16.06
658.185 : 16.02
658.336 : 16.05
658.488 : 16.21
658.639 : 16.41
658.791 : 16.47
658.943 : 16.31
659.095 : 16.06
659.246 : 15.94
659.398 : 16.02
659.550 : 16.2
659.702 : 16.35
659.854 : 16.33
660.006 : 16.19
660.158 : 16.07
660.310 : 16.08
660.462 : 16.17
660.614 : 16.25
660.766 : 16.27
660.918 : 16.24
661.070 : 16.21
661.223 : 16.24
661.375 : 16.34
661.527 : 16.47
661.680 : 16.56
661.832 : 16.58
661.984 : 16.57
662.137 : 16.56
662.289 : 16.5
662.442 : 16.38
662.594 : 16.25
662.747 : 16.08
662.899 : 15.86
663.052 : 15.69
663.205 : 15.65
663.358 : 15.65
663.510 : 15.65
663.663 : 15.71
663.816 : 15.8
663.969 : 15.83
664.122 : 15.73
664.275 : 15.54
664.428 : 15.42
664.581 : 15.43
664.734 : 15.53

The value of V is 0.11 nm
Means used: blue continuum 16.6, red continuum 16.3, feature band 16.2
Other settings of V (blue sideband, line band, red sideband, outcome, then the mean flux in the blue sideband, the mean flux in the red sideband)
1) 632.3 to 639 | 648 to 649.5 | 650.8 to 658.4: -0.03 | 16.2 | 15.7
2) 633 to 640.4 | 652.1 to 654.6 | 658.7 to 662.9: 0.26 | 16.3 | 16.3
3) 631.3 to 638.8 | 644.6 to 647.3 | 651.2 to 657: -0.17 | 16.1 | 15.5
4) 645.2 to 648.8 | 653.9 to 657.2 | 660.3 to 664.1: 0.16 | 16.9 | 16.1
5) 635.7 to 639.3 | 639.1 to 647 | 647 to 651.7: -0.16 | 16.2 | 16.3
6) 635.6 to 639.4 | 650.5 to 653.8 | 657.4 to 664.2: 0.09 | 16.2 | 16.1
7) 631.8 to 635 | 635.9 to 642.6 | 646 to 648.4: 0.08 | 16.1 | 17.1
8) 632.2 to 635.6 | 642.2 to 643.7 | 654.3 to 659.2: -0.03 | 16.1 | 16.1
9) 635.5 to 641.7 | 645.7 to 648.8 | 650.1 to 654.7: -0.25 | 16.3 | 15.3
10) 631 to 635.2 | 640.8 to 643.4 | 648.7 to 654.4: -0.08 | 16.1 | 15.4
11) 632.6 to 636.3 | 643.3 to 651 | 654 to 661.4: -0.19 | 16.2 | 16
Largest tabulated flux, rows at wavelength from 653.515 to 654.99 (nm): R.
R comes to 15.54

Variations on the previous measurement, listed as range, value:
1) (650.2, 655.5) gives 16.41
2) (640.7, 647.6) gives 17.33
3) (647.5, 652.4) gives 17.01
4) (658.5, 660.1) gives 16.47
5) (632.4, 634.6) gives 16.76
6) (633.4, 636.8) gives 16.86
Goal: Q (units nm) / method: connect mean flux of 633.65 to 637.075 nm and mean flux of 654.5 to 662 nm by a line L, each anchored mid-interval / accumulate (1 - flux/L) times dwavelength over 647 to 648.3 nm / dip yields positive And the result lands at -0.05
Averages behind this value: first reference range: 16.4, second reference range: 16.2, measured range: 16.9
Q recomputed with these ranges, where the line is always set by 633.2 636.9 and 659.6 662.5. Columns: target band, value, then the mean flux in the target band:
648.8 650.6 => 0.08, 15.6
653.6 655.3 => 0.20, 14.4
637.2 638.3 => 0.01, 16.2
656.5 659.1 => -0.01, 16.4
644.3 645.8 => -0.01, 16.5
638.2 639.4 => 0.02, 16.1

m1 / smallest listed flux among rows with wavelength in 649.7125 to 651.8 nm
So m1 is 15.65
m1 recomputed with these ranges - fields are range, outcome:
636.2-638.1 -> 16.06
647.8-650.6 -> 15.23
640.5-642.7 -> 15.76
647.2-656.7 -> 13.17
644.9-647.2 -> 16.15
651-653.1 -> 15.2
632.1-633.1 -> 15.29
